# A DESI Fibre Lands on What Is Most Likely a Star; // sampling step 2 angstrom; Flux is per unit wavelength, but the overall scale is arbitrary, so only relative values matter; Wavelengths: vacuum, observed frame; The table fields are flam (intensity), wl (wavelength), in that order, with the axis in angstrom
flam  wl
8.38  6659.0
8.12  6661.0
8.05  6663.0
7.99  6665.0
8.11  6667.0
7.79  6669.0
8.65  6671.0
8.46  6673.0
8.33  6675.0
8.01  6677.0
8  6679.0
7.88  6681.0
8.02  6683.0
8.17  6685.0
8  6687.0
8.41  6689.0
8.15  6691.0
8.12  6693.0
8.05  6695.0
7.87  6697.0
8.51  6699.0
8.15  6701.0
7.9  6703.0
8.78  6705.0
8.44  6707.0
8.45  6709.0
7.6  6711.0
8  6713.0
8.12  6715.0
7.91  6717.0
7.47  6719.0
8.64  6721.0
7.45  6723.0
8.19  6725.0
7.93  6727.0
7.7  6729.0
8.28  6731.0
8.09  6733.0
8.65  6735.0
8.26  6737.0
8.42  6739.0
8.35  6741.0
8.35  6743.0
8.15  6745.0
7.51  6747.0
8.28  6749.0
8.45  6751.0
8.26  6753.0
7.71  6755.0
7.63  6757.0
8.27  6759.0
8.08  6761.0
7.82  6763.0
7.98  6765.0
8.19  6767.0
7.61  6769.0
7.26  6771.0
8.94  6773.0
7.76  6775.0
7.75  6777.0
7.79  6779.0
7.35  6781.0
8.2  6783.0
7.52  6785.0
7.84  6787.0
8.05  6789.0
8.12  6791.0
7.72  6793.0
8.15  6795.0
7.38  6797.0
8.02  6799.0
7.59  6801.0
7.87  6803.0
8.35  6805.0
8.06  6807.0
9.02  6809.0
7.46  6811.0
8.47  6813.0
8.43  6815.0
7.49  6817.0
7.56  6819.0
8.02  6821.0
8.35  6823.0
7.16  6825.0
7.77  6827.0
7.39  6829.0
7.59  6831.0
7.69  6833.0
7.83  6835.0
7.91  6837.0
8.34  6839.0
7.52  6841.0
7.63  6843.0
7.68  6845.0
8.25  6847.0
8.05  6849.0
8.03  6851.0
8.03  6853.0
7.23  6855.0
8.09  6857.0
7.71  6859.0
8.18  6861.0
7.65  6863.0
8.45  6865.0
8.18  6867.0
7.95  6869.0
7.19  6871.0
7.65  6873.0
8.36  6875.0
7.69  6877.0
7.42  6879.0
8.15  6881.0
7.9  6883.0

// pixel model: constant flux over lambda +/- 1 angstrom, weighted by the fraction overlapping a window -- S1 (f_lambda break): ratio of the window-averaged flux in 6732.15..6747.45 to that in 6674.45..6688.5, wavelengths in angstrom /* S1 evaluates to 1.02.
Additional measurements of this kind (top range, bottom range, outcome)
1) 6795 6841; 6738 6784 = 0.99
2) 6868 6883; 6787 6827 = 0.98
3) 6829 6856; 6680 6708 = 0.96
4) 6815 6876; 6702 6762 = 0.97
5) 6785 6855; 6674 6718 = 0.97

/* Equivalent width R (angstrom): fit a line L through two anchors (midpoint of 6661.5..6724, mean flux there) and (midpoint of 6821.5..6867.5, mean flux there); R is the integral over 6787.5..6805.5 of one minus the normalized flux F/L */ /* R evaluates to 0.1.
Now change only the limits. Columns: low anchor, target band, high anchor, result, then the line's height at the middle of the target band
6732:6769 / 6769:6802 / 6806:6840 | 0.78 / 8.02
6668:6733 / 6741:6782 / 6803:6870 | 0.30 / 8.02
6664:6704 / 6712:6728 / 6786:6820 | 0.23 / 8.08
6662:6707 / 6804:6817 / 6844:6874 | -0.44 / 7.96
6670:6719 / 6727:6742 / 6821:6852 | -0.32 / 8.06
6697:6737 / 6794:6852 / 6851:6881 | 0.25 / 7.93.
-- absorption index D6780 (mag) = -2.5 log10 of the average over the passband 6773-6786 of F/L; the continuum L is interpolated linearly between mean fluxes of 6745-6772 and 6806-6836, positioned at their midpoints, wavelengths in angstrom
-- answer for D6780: 0.01 mag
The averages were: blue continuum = 7.94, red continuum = 7.89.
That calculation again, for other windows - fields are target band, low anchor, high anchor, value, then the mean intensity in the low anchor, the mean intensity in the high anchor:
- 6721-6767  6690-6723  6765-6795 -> -0.014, 8.11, 7.88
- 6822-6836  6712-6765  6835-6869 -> 0.038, 8.07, 7.93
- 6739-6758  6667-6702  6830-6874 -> -0.008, 8.15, 7.86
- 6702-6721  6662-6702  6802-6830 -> -0.001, 8.14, 7.96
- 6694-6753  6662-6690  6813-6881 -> -0.011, 8.13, 7.85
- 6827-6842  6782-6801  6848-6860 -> 0.015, 7.87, 7.86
